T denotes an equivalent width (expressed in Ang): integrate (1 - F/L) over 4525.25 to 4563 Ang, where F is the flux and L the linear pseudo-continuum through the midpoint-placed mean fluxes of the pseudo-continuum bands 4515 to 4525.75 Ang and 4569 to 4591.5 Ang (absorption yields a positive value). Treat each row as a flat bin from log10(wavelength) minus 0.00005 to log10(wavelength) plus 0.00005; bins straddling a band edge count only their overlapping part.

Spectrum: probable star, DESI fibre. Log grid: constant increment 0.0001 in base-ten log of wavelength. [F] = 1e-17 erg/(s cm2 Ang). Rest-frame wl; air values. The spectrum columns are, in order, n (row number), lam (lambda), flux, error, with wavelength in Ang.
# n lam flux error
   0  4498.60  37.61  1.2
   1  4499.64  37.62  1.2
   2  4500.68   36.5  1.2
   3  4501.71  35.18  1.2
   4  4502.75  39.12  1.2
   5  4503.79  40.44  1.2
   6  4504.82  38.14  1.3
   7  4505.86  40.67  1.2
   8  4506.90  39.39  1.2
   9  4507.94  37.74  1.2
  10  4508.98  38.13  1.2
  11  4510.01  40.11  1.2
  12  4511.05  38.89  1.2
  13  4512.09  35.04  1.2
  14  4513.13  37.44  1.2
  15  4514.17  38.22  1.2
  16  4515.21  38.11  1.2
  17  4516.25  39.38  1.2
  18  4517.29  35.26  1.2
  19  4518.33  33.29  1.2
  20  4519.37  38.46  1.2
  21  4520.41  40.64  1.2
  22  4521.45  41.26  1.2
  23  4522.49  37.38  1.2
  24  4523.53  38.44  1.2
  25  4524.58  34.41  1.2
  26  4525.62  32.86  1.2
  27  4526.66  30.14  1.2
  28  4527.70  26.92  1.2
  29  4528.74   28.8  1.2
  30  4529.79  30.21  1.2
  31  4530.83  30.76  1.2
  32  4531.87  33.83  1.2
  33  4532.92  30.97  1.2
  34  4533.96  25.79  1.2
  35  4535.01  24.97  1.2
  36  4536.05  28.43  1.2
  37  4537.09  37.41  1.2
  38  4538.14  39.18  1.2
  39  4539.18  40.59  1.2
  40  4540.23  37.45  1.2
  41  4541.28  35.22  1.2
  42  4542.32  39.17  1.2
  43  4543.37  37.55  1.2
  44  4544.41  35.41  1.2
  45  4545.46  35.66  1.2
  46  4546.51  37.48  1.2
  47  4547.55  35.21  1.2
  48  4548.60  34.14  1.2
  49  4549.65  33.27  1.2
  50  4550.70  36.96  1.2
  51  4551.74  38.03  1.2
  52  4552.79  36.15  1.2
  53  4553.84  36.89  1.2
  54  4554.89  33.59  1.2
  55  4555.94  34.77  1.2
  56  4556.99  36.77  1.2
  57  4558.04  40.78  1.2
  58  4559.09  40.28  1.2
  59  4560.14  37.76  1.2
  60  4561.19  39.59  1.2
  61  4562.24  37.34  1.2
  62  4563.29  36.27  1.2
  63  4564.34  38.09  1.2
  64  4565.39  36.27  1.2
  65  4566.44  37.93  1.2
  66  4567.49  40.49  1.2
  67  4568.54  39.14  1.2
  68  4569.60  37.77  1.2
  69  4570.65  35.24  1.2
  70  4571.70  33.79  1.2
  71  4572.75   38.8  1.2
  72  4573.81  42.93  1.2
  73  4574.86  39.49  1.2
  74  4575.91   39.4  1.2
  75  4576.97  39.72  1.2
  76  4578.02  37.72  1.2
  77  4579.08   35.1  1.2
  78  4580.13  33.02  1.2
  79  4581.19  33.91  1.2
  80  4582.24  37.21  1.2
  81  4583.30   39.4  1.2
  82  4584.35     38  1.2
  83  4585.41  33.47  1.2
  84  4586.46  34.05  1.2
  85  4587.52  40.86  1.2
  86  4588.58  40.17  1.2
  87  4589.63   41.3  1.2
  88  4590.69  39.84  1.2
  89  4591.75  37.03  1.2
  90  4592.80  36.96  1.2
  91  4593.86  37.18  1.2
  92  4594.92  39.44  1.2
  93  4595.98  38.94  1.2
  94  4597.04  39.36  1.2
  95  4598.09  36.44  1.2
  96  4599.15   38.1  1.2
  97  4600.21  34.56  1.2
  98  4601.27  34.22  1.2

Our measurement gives 2.7 Ang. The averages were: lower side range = 37.4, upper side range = 37.7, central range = 34.8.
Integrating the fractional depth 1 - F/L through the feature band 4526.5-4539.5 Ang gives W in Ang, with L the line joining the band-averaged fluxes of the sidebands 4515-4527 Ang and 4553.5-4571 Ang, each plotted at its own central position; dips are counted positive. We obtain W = 2.0 Ang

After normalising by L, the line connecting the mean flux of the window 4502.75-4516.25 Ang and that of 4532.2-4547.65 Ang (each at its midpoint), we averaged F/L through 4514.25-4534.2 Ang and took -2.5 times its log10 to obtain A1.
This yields 0.08 mag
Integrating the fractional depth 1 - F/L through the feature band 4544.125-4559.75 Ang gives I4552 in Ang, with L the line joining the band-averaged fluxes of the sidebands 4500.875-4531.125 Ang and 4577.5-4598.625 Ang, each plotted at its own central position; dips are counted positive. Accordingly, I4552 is 0.2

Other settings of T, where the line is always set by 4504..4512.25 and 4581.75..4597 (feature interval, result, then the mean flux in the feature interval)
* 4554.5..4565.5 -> 0.3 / 37.5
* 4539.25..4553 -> 0.7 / 36.4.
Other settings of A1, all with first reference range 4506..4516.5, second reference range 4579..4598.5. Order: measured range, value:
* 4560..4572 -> 0.006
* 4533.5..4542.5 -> 0.118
